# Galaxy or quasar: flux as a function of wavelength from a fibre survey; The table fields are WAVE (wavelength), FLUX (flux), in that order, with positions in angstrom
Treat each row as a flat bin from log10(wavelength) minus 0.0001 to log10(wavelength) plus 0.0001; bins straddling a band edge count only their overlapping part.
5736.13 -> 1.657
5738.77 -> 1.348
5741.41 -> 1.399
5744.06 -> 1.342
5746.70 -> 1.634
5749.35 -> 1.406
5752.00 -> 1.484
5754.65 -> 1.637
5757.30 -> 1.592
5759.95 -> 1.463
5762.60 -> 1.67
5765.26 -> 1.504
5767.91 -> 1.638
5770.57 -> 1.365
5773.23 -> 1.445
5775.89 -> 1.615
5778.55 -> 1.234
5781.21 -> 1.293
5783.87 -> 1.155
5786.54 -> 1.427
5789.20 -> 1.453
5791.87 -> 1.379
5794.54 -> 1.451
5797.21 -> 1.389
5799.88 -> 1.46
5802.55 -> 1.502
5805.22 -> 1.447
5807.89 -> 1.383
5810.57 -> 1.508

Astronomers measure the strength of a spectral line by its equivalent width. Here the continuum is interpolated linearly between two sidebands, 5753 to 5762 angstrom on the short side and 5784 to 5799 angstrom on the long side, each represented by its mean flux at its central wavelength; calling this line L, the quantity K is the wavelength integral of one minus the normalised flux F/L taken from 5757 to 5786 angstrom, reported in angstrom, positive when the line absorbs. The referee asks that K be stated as 1.1 angstrom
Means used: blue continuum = 1.57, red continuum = 1.4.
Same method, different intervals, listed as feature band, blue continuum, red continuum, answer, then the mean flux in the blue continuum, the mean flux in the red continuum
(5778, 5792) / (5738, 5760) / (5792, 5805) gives 1.3 angstrom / 1.48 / 1.44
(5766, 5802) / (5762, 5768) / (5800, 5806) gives 2.8 angstrom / 1.59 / 1.48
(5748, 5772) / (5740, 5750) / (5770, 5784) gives -2.0 angstrom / 1.45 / 1.37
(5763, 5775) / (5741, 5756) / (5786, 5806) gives -0.3 angstrom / 1.49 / 1.44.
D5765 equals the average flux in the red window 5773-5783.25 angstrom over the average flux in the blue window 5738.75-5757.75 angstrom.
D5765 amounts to 0.93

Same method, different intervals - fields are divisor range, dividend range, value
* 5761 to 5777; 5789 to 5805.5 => 0.94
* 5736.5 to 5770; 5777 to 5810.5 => 0.92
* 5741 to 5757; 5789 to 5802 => 0.96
